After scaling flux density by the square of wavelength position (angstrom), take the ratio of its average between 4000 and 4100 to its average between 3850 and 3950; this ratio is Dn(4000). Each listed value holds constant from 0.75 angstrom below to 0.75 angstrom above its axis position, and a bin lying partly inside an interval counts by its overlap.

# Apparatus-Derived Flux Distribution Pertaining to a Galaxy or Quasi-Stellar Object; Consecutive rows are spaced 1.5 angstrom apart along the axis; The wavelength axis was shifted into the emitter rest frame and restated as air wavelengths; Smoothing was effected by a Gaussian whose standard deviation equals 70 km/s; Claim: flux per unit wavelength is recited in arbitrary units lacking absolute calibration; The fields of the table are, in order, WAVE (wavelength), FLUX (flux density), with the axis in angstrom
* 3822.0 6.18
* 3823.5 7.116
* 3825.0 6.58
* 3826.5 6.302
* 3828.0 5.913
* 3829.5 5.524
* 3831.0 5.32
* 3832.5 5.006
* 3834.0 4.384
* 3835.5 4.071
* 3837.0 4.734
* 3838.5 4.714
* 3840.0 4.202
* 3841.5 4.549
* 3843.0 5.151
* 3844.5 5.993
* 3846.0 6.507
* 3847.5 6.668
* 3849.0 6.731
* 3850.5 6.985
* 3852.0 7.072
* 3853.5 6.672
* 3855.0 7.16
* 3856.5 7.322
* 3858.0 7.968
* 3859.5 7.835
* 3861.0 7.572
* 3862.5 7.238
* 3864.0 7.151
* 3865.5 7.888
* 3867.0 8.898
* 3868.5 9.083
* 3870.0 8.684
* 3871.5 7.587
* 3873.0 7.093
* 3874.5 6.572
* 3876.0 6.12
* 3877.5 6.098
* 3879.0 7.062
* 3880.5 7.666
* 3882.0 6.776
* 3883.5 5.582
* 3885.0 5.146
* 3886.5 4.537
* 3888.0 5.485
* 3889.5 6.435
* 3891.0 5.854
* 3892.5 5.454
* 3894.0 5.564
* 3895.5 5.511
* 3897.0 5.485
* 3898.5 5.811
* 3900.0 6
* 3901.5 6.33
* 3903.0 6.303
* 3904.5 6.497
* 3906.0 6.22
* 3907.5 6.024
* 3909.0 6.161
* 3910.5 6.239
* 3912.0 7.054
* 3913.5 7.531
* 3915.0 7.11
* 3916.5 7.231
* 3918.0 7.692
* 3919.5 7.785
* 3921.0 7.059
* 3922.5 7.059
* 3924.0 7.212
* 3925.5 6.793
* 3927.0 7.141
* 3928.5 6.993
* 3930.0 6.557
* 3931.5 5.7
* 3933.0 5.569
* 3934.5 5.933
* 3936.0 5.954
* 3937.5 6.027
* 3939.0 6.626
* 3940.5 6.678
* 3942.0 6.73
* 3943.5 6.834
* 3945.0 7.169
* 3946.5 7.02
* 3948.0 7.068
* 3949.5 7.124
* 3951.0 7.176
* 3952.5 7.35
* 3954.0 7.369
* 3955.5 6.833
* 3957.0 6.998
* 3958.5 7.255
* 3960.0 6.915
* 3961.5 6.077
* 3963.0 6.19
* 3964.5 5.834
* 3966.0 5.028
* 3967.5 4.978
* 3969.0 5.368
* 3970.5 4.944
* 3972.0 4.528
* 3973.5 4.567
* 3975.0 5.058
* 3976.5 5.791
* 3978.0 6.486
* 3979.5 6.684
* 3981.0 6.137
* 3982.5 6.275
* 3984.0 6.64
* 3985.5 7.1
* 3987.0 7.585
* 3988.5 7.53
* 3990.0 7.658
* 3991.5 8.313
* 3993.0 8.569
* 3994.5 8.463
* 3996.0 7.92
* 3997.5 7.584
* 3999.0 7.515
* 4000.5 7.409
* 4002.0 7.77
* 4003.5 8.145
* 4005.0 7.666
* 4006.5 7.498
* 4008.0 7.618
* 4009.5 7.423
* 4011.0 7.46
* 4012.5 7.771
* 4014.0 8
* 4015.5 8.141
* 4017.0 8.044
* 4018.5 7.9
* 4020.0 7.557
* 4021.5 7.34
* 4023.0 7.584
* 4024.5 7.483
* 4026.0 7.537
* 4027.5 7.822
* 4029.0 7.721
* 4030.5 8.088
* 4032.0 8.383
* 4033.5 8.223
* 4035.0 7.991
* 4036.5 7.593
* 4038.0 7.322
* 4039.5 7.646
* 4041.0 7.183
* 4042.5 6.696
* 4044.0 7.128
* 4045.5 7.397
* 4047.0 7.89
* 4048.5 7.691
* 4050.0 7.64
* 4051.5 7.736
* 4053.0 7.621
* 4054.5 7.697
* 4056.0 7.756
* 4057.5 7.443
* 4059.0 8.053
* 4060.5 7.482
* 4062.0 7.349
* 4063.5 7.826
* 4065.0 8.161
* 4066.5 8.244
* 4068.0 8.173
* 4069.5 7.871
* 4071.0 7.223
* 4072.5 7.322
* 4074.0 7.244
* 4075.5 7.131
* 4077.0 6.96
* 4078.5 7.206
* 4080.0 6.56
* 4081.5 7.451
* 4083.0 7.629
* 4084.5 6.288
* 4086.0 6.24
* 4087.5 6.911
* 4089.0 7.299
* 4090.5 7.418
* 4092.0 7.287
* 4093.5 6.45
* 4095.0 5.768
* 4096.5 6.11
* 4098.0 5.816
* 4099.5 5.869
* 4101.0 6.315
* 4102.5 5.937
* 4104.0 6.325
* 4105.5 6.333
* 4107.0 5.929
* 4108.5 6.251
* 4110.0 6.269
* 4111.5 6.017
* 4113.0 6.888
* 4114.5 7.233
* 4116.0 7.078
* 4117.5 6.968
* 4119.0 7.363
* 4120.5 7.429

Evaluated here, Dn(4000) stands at 1.19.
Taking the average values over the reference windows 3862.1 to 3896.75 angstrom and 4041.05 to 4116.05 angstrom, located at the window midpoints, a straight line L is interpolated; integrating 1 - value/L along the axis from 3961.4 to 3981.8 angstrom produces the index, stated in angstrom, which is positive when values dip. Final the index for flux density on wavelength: 3.9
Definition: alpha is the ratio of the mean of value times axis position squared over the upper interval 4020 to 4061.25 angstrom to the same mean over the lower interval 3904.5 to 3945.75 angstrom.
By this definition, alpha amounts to 1.21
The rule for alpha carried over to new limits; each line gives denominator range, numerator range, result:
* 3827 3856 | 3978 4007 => 1.42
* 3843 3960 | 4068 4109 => 1.10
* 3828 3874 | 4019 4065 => 1.29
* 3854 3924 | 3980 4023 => 1.19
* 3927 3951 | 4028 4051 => 1.22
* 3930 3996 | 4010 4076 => 1.22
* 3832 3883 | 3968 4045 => 1.18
